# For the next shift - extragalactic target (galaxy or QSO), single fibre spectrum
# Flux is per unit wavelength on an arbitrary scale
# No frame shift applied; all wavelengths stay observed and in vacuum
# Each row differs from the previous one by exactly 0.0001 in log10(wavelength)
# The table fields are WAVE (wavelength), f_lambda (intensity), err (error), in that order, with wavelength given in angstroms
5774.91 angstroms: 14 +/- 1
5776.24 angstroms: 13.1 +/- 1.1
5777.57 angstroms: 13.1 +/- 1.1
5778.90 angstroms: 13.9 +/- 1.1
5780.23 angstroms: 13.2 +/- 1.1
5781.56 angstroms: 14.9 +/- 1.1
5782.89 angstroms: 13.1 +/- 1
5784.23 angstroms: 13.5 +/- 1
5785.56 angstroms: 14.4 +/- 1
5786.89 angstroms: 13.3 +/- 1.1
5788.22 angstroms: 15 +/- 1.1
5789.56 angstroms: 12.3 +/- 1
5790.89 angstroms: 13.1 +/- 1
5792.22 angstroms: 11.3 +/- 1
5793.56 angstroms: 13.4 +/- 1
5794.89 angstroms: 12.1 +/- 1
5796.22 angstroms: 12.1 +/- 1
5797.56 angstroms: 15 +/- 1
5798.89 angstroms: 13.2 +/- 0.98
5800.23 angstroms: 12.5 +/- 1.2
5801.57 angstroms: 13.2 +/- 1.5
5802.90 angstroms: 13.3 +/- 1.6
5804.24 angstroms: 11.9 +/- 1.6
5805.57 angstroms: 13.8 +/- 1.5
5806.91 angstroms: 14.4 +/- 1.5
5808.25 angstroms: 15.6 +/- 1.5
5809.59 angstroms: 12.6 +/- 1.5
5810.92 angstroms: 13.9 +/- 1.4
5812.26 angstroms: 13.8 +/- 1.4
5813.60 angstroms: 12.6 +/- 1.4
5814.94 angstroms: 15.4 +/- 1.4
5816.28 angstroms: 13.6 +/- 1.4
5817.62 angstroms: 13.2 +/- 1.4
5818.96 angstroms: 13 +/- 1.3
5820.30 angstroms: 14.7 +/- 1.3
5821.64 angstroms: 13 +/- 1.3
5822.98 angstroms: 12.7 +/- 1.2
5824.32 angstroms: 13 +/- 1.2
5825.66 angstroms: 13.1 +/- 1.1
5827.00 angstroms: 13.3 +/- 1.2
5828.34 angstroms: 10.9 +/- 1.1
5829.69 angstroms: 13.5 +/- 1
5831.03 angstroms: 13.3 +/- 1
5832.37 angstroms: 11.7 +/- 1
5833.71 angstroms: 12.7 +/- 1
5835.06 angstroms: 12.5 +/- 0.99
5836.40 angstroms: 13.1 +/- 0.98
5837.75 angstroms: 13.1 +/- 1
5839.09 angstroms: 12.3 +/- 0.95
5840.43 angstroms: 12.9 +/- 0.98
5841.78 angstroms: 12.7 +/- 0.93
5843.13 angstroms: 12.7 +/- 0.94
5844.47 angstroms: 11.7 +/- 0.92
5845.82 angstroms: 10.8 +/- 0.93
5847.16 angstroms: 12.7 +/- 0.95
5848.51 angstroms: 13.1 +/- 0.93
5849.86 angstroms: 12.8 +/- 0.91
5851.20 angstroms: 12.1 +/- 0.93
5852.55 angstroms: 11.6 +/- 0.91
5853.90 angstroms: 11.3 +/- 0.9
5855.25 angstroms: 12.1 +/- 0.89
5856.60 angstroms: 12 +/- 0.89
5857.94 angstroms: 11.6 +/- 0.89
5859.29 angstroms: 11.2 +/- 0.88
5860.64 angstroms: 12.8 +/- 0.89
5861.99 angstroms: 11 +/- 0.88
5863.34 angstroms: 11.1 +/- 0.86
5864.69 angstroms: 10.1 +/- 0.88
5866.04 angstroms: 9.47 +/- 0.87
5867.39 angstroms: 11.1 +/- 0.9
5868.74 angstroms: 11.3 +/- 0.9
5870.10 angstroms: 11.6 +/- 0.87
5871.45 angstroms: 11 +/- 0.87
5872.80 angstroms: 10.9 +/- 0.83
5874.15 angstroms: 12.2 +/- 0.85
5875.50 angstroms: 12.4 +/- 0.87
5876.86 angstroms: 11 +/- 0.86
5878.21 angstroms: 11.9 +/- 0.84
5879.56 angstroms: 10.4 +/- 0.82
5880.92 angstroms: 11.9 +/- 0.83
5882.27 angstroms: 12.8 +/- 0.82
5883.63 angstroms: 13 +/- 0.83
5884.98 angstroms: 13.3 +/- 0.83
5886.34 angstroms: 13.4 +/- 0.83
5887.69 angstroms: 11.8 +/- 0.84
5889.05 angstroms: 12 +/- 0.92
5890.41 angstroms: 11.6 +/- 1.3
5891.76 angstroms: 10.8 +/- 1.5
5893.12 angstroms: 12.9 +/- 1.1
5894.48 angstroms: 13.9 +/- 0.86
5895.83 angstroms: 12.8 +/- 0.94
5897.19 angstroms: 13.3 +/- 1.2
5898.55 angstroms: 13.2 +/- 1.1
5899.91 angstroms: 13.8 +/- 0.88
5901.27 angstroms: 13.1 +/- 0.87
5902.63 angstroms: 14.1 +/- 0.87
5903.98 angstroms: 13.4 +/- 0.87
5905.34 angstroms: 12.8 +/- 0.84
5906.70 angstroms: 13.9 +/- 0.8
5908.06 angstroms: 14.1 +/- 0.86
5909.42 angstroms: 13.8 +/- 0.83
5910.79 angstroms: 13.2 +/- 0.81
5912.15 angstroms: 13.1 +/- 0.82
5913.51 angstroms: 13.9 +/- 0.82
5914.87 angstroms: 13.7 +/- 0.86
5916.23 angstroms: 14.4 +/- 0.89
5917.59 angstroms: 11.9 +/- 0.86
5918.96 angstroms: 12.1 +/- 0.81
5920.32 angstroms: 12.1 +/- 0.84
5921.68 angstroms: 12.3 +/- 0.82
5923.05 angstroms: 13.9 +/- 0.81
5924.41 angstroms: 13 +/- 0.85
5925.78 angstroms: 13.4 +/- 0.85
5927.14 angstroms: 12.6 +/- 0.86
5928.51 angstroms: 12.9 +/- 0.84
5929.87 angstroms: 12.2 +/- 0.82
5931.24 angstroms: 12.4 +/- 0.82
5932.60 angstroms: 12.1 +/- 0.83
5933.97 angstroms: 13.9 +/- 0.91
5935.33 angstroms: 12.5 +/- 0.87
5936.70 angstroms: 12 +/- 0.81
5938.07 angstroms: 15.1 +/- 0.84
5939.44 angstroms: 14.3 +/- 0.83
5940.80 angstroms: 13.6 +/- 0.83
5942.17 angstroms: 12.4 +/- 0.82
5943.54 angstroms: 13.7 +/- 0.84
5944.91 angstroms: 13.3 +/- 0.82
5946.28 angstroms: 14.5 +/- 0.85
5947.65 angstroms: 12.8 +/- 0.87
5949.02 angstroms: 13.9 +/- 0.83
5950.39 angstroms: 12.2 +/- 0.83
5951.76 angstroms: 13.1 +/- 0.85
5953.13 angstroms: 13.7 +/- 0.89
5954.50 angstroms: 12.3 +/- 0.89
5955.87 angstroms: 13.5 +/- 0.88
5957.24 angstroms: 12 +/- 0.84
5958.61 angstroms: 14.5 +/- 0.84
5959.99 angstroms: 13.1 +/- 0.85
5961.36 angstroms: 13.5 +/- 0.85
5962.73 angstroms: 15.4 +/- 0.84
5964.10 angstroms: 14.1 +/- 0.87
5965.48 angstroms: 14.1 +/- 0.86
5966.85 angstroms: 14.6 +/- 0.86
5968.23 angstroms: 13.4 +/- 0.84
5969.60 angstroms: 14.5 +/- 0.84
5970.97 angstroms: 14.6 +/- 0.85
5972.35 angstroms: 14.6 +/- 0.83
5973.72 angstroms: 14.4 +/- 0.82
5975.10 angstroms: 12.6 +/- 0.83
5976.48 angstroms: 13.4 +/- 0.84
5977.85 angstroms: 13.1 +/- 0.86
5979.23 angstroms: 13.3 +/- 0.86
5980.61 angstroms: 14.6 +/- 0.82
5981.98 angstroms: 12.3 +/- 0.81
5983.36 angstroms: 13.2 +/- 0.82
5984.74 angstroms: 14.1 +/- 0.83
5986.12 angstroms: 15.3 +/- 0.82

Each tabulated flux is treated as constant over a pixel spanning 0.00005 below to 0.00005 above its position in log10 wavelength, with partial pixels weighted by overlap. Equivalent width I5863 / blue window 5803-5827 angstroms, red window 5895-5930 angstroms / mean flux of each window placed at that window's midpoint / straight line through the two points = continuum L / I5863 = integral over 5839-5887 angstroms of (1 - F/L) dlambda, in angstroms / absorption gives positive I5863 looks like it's 5.5 angstroms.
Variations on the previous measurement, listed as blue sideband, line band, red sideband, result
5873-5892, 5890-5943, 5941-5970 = -1.5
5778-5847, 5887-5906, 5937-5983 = 0.8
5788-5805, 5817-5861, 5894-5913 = 2.0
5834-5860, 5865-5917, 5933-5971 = 1.1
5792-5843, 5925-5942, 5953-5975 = 0.8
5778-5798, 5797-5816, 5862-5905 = -0.8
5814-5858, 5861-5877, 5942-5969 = 2.2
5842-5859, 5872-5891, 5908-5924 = 0.8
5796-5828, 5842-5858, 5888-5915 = 1.5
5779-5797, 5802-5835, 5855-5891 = -1.6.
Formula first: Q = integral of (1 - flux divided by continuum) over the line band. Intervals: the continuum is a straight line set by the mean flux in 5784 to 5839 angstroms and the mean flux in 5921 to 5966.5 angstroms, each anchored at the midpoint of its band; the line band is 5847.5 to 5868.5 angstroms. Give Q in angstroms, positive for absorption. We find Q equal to 2.6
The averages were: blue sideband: 13.2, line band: 11.6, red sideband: 13.3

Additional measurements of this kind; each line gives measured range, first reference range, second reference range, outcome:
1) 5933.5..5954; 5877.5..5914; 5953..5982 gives 0.1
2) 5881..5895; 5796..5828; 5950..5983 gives 1.1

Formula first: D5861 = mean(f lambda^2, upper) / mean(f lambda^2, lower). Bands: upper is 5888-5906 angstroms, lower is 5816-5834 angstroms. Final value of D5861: 1.02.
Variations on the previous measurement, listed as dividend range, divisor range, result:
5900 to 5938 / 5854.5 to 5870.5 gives 1.19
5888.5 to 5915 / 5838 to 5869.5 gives 1.14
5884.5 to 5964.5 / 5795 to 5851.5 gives 1.05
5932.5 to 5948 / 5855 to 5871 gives 1.22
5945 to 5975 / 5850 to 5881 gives 1.24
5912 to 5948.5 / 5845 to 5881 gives 1.16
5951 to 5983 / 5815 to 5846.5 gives 1.12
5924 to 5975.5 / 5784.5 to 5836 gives 1.07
